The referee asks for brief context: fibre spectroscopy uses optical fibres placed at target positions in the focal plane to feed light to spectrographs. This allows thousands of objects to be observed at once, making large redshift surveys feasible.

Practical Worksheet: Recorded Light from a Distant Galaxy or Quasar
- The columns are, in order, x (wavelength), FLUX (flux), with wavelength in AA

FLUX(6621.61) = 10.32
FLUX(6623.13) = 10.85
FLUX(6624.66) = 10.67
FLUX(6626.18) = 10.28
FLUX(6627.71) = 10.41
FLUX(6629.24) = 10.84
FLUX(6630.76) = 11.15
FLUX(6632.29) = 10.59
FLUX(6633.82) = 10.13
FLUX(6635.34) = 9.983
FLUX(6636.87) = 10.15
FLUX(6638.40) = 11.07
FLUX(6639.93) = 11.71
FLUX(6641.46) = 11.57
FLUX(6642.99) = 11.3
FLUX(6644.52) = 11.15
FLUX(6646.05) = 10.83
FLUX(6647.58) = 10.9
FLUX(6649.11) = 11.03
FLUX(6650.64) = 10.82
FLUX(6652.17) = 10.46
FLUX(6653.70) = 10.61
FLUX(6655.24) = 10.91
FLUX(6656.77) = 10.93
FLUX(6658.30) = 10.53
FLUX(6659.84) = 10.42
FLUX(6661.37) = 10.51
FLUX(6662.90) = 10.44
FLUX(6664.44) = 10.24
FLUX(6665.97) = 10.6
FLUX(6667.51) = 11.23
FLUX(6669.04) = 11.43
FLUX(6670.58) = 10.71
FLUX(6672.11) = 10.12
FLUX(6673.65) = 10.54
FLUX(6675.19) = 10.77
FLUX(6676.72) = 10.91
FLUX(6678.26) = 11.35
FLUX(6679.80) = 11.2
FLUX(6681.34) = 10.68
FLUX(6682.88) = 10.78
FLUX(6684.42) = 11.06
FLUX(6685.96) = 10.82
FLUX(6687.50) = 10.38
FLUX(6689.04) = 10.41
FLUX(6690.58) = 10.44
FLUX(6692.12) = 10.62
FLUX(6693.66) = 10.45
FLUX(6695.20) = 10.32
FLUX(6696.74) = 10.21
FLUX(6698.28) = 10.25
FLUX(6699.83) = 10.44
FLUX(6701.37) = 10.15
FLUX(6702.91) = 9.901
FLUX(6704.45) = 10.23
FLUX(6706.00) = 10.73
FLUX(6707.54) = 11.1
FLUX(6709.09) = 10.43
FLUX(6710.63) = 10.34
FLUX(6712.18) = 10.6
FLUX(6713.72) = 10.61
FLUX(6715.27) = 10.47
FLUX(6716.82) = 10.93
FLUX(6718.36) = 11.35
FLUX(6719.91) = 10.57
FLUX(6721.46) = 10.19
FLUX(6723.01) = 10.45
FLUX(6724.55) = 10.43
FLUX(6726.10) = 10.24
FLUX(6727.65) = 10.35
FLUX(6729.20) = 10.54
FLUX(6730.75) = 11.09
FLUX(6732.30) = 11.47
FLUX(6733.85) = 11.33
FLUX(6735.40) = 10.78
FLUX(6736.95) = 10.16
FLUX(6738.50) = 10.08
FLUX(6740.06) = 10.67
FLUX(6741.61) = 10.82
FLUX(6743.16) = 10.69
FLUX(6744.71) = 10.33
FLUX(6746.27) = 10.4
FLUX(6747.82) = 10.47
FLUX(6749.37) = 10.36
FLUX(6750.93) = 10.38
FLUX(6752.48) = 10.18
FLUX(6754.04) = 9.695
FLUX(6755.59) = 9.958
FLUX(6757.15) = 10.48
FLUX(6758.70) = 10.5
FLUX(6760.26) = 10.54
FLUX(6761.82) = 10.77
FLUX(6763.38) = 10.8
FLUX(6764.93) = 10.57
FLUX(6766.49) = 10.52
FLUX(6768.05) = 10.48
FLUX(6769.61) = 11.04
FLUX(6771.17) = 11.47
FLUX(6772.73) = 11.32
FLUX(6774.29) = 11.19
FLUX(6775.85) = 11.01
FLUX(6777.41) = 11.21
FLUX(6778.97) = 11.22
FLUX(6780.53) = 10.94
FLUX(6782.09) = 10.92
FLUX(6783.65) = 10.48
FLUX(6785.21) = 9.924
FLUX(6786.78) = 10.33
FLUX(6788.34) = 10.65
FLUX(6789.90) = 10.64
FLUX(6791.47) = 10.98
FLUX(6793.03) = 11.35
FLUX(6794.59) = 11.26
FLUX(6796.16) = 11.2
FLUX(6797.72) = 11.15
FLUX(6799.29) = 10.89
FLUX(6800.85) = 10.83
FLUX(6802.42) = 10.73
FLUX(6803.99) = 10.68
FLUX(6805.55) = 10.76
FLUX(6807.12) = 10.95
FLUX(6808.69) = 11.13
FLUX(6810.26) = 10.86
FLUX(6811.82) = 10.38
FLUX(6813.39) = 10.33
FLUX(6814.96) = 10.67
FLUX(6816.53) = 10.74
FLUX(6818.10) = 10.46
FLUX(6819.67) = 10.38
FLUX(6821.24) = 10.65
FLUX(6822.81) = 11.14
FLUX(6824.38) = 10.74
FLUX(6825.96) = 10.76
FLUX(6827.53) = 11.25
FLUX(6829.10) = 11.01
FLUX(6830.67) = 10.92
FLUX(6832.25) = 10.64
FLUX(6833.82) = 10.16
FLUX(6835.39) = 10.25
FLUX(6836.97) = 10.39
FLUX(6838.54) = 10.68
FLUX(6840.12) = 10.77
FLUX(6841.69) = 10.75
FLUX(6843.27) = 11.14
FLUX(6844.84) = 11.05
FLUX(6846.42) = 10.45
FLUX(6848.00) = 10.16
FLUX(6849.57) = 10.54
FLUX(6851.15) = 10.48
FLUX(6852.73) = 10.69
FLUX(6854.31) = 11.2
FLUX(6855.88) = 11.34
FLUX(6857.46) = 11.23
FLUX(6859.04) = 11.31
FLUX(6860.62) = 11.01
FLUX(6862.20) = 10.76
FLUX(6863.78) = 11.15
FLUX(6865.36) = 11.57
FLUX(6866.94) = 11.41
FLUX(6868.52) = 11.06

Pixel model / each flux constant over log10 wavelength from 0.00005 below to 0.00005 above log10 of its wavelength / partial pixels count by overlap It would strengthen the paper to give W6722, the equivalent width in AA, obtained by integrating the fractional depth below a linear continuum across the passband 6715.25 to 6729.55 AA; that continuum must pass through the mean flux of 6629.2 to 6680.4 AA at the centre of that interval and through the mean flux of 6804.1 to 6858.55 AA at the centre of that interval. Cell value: 0.3 AA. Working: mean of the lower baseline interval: 10.8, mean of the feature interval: 10.6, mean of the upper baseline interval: 10.7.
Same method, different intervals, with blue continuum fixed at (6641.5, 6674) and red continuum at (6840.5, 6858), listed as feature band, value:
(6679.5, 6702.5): 0.54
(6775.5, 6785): -0.09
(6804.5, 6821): 0.22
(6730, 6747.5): 0.14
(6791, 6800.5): -0.29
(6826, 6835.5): 0.06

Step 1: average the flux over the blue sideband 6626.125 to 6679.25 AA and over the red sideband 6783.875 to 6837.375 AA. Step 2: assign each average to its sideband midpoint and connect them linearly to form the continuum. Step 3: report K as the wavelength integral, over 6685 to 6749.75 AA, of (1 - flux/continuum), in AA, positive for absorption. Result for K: 1.3 AA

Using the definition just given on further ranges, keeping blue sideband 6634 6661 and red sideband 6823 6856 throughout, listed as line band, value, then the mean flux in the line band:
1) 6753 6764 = 0.4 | 10.4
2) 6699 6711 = 0.4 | 10.4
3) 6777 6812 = -0.3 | 10.9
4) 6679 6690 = 0.1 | 10.8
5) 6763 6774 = -0.1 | 10.9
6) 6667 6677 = 0.0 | 10.8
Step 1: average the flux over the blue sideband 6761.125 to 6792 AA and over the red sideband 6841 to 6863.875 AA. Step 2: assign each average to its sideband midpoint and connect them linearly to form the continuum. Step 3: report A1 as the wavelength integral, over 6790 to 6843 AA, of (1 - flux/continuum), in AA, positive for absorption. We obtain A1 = 0.3 AA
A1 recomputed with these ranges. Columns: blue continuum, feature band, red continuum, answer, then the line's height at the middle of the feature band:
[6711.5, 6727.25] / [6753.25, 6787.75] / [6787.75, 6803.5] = 0.45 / 10.8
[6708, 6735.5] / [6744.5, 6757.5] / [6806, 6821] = 0.53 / 10.7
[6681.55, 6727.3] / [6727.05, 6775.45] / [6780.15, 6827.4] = 0.02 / 10.6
